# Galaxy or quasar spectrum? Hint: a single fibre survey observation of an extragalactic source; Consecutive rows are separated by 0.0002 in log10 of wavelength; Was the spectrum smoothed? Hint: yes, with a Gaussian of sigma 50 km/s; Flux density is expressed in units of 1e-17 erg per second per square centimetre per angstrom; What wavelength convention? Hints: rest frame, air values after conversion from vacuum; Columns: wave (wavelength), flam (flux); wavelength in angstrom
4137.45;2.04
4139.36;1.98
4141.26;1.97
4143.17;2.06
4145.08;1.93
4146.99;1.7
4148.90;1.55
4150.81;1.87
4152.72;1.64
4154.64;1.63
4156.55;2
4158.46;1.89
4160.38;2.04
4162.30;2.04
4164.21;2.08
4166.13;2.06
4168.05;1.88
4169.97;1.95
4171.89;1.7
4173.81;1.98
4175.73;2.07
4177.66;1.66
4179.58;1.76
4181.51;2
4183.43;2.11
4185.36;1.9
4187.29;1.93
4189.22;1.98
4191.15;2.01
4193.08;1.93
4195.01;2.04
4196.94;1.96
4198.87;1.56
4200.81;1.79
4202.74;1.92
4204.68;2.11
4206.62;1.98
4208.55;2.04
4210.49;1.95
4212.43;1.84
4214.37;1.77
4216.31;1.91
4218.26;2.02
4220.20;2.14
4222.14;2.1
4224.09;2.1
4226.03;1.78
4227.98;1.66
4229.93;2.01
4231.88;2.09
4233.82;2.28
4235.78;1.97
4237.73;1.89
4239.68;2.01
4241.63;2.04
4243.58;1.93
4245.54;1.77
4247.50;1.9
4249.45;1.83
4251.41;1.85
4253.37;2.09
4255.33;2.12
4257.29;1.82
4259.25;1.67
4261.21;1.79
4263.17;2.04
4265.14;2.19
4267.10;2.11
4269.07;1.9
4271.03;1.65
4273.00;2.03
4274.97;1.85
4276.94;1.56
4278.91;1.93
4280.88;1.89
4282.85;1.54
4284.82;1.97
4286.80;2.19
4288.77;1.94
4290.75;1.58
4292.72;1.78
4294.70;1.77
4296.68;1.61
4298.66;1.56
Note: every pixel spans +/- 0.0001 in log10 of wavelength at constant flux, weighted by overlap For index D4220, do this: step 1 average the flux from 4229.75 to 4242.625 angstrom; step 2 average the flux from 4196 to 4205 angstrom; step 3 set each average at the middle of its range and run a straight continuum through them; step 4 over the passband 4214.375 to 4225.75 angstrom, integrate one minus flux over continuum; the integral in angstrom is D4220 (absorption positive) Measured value -0.33 angstrom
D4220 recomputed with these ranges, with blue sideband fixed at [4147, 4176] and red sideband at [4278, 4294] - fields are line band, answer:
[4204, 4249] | -2.4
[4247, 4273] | -0.9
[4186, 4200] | -0.3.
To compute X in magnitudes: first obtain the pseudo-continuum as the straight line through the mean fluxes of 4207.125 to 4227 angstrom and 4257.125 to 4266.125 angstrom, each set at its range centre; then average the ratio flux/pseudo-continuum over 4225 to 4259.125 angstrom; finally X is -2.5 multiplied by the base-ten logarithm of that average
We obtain 0.00 mag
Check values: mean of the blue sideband 1.97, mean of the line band 1.94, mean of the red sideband 1.91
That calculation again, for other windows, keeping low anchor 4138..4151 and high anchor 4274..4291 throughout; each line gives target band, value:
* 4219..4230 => -0.06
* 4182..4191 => -0.07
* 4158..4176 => -0.06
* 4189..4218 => -0.04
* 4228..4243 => -0.09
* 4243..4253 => -0.01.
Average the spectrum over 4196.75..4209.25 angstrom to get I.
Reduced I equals 1.9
